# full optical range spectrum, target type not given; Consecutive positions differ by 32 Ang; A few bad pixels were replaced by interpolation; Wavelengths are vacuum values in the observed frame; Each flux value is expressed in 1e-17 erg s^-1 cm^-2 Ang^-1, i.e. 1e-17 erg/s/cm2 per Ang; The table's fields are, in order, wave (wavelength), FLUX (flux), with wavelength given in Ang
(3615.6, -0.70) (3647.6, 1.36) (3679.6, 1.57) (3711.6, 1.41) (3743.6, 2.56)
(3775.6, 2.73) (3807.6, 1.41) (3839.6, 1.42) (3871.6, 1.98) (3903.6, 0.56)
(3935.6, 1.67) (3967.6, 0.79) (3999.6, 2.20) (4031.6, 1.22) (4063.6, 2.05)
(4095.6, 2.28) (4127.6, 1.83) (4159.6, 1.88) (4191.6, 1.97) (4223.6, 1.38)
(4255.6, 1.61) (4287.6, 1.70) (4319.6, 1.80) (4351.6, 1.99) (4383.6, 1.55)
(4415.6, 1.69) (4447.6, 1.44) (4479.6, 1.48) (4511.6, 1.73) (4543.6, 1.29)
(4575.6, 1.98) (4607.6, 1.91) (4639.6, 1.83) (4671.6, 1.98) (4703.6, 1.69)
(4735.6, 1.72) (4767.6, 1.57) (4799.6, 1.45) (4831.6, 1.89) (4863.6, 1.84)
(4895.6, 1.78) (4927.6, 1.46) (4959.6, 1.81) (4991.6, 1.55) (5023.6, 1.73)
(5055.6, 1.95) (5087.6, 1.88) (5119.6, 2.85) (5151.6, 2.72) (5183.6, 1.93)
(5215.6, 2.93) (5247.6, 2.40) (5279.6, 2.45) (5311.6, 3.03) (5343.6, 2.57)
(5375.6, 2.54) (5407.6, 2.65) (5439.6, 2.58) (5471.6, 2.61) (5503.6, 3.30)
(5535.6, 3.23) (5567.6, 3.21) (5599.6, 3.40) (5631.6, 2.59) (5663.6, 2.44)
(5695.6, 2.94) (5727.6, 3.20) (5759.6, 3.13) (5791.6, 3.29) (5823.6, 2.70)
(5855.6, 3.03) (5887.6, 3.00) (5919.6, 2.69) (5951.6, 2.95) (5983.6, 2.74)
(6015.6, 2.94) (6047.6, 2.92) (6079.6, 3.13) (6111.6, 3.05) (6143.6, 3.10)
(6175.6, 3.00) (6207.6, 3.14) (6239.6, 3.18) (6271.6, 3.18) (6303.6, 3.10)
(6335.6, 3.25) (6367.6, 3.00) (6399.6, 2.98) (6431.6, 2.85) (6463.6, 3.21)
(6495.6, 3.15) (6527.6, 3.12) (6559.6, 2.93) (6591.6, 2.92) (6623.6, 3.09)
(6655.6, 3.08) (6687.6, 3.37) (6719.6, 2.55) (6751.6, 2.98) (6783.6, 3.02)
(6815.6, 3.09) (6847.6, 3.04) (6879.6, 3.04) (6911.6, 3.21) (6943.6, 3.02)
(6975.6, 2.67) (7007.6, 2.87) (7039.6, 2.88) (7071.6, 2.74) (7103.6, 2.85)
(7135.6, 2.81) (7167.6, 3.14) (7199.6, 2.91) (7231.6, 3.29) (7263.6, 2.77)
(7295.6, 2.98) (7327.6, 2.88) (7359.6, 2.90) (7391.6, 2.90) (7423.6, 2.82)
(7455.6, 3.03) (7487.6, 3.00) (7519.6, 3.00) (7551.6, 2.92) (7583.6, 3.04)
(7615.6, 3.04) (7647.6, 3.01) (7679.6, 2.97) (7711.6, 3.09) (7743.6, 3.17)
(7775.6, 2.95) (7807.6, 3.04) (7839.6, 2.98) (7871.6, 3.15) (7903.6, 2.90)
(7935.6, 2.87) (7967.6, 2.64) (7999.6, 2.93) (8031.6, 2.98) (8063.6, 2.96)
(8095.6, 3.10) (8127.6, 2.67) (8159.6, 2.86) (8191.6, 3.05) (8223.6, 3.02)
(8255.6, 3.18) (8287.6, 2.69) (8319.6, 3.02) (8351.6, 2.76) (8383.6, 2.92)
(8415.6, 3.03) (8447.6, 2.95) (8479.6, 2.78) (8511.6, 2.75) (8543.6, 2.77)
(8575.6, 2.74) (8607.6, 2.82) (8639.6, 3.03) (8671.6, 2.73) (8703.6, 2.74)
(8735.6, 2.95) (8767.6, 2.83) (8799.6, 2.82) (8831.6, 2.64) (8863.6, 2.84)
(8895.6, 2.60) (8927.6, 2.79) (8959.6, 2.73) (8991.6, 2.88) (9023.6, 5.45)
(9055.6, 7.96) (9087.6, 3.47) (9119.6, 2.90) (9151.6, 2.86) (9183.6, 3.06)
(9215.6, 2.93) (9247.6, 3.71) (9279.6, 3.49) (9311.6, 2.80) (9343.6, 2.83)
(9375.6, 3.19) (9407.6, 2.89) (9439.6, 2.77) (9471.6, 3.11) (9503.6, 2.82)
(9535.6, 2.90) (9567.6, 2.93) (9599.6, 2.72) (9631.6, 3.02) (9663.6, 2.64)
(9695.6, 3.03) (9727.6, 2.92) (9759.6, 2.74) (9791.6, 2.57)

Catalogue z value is 0.38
